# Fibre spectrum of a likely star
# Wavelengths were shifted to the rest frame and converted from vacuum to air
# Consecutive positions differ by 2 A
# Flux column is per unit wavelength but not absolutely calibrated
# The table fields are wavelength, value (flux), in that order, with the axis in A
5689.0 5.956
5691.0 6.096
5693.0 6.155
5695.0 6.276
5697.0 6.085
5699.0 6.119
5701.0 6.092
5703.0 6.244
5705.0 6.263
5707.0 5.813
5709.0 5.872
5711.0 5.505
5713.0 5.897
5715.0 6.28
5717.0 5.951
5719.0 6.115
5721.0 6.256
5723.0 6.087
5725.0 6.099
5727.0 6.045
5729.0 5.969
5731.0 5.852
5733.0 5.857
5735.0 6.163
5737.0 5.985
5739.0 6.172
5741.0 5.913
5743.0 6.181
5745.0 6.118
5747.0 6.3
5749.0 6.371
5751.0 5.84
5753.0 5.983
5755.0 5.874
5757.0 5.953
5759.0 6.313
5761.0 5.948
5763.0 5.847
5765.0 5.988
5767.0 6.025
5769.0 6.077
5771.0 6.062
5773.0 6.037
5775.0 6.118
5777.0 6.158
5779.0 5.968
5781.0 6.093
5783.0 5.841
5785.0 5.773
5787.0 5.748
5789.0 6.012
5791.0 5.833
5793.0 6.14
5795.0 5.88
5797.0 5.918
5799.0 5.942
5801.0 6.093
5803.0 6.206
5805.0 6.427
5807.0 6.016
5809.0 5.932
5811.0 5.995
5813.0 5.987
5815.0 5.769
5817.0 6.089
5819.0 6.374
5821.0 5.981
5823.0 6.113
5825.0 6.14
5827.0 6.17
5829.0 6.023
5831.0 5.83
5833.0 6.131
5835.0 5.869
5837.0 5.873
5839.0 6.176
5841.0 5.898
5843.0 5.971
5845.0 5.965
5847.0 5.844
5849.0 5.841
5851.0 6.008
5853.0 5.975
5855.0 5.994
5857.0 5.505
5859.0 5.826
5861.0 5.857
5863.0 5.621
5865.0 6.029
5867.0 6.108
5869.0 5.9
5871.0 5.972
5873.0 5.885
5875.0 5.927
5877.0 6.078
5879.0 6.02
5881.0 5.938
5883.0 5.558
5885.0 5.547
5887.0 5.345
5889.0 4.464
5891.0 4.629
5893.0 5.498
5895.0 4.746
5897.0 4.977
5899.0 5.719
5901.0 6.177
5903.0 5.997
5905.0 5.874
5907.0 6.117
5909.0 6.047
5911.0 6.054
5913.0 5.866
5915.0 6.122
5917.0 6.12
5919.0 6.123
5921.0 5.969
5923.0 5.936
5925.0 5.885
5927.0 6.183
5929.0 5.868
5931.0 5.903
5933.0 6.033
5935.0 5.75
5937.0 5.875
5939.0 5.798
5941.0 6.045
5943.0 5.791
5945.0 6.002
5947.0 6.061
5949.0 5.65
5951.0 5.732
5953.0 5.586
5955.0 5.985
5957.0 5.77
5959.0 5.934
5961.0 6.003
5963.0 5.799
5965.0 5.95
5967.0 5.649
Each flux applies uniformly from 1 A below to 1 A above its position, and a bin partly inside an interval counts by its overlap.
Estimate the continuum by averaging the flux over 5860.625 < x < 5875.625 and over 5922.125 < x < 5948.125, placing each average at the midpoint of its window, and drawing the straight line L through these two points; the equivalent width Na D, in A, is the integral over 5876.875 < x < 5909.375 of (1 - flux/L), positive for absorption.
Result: 2.0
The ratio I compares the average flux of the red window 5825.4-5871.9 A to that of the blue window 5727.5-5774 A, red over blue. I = 0.98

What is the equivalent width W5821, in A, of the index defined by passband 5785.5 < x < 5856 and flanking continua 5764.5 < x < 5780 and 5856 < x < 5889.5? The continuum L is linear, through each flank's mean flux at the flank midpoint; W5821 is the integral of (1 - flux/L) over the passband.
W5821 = -1.1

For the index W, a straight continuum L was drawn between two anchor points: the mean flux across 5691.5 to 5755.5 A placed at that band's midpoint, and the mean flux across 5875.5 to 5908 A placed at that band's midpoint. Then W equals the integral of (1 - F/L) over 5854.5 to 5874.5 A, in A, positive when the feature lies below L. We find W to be -0.8 A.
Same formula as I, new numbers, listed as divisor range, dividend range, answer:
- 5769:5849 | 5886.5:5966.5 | 0.96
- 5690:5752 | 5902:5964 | 0.98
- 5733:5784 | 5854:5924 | 0.95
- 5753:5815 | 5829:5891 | 0.97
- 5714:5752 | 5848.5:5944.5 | 0.95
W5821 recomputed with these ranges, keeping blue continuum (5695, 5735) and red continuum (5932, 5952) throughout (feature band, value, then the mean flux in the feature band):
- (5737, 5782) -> -0.4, 6.06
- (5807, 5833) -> -0.3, 6.04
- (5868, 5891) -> 1.0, 5.65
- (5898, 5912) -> -0.2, 6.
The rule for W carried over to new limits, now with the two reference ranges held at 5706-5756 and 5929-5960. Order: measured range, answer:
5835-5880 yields 0.04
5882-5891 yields 1.13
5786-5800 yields 0.12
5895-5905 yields 0.44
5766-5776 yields -0.12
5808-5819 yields -0.06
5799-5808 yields -0.29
